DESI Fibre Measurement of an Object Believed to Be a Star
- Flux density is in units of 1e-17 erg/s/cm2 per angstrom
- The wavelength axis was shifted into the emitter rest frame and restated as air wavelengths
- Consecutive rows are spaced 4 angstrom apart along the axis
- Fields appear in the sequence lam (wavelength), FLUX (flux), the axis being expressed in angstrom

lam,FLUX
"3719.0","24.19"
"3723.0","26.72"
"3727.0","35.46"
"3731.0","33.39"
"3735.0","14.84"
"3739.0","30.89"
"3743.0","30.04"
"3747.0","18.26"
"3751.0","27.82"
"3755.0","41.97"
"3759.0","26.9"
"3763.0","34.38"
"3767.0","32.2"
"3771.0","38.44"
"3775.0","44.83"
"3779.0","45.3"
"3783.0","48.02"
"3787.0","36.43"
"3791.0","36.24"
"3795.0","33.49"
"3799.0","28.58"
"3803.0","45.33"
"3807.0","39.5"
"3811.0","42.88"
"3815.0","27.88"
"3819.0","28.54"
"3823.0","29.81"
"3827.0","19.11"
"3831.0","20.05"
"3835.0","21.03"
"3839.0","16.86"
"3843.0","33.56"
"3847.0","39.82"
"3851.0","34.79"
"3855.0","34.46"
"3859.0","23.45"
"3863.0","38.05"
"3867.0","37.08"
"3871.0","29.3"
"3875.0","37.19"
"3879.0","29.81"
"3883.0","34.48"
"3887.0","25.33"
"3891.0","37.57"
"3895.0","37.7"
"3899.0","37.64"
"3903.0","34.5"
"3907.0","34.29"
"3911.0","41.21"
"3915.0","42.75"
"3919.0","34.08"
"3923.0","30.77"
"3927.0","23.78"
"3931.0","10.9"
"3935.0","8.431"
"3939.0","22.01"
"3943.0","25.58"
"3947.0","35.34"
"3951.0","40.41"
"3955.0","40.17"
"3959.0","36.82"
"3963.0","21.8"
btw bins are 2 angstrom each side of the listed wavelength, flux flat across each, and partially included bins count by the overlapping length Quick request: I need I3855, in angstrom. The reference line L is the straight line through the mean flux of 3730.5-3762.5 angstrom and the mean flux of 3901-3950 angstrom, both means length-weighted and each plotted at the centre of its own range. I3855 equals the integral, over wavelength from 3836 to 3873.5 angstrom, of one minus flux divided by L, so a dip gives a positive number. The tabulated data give -4.1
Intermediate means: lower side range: 28.1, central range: 31.7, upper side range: 28.9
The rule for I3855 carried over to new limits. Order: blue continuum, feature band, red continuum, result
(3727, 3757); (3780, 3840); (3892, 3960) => -4.8 angstrom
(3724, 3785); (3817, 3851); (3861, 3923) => 7.8 angstrom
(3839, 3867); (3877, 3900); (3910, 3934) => -1.9 angstrom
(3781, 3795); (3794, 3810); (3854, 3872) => 0.3 angstrom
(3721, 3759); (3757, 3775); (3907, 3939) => -3.6 angstrom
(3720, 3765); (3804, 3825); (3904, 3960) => -3.3 angstrom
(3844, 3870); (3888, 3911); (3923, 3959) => -4.4 angstrom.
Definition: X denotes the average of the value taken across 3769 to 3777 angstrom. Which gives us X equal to 41.6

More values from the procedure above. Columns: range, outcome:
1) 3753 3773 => 34.8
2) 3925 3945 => 18.1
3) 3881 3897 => 33.8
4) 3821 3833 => 23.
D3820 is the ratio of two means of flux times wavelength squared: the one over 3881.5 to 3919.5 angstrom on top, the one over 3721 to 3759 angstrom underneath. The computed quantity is 1.37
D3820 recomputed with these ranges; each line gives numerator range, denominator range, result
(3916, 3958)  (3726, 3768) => 1.04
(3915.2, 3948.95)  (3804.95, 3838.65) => 0.94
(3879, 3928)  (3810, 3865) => 1.23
